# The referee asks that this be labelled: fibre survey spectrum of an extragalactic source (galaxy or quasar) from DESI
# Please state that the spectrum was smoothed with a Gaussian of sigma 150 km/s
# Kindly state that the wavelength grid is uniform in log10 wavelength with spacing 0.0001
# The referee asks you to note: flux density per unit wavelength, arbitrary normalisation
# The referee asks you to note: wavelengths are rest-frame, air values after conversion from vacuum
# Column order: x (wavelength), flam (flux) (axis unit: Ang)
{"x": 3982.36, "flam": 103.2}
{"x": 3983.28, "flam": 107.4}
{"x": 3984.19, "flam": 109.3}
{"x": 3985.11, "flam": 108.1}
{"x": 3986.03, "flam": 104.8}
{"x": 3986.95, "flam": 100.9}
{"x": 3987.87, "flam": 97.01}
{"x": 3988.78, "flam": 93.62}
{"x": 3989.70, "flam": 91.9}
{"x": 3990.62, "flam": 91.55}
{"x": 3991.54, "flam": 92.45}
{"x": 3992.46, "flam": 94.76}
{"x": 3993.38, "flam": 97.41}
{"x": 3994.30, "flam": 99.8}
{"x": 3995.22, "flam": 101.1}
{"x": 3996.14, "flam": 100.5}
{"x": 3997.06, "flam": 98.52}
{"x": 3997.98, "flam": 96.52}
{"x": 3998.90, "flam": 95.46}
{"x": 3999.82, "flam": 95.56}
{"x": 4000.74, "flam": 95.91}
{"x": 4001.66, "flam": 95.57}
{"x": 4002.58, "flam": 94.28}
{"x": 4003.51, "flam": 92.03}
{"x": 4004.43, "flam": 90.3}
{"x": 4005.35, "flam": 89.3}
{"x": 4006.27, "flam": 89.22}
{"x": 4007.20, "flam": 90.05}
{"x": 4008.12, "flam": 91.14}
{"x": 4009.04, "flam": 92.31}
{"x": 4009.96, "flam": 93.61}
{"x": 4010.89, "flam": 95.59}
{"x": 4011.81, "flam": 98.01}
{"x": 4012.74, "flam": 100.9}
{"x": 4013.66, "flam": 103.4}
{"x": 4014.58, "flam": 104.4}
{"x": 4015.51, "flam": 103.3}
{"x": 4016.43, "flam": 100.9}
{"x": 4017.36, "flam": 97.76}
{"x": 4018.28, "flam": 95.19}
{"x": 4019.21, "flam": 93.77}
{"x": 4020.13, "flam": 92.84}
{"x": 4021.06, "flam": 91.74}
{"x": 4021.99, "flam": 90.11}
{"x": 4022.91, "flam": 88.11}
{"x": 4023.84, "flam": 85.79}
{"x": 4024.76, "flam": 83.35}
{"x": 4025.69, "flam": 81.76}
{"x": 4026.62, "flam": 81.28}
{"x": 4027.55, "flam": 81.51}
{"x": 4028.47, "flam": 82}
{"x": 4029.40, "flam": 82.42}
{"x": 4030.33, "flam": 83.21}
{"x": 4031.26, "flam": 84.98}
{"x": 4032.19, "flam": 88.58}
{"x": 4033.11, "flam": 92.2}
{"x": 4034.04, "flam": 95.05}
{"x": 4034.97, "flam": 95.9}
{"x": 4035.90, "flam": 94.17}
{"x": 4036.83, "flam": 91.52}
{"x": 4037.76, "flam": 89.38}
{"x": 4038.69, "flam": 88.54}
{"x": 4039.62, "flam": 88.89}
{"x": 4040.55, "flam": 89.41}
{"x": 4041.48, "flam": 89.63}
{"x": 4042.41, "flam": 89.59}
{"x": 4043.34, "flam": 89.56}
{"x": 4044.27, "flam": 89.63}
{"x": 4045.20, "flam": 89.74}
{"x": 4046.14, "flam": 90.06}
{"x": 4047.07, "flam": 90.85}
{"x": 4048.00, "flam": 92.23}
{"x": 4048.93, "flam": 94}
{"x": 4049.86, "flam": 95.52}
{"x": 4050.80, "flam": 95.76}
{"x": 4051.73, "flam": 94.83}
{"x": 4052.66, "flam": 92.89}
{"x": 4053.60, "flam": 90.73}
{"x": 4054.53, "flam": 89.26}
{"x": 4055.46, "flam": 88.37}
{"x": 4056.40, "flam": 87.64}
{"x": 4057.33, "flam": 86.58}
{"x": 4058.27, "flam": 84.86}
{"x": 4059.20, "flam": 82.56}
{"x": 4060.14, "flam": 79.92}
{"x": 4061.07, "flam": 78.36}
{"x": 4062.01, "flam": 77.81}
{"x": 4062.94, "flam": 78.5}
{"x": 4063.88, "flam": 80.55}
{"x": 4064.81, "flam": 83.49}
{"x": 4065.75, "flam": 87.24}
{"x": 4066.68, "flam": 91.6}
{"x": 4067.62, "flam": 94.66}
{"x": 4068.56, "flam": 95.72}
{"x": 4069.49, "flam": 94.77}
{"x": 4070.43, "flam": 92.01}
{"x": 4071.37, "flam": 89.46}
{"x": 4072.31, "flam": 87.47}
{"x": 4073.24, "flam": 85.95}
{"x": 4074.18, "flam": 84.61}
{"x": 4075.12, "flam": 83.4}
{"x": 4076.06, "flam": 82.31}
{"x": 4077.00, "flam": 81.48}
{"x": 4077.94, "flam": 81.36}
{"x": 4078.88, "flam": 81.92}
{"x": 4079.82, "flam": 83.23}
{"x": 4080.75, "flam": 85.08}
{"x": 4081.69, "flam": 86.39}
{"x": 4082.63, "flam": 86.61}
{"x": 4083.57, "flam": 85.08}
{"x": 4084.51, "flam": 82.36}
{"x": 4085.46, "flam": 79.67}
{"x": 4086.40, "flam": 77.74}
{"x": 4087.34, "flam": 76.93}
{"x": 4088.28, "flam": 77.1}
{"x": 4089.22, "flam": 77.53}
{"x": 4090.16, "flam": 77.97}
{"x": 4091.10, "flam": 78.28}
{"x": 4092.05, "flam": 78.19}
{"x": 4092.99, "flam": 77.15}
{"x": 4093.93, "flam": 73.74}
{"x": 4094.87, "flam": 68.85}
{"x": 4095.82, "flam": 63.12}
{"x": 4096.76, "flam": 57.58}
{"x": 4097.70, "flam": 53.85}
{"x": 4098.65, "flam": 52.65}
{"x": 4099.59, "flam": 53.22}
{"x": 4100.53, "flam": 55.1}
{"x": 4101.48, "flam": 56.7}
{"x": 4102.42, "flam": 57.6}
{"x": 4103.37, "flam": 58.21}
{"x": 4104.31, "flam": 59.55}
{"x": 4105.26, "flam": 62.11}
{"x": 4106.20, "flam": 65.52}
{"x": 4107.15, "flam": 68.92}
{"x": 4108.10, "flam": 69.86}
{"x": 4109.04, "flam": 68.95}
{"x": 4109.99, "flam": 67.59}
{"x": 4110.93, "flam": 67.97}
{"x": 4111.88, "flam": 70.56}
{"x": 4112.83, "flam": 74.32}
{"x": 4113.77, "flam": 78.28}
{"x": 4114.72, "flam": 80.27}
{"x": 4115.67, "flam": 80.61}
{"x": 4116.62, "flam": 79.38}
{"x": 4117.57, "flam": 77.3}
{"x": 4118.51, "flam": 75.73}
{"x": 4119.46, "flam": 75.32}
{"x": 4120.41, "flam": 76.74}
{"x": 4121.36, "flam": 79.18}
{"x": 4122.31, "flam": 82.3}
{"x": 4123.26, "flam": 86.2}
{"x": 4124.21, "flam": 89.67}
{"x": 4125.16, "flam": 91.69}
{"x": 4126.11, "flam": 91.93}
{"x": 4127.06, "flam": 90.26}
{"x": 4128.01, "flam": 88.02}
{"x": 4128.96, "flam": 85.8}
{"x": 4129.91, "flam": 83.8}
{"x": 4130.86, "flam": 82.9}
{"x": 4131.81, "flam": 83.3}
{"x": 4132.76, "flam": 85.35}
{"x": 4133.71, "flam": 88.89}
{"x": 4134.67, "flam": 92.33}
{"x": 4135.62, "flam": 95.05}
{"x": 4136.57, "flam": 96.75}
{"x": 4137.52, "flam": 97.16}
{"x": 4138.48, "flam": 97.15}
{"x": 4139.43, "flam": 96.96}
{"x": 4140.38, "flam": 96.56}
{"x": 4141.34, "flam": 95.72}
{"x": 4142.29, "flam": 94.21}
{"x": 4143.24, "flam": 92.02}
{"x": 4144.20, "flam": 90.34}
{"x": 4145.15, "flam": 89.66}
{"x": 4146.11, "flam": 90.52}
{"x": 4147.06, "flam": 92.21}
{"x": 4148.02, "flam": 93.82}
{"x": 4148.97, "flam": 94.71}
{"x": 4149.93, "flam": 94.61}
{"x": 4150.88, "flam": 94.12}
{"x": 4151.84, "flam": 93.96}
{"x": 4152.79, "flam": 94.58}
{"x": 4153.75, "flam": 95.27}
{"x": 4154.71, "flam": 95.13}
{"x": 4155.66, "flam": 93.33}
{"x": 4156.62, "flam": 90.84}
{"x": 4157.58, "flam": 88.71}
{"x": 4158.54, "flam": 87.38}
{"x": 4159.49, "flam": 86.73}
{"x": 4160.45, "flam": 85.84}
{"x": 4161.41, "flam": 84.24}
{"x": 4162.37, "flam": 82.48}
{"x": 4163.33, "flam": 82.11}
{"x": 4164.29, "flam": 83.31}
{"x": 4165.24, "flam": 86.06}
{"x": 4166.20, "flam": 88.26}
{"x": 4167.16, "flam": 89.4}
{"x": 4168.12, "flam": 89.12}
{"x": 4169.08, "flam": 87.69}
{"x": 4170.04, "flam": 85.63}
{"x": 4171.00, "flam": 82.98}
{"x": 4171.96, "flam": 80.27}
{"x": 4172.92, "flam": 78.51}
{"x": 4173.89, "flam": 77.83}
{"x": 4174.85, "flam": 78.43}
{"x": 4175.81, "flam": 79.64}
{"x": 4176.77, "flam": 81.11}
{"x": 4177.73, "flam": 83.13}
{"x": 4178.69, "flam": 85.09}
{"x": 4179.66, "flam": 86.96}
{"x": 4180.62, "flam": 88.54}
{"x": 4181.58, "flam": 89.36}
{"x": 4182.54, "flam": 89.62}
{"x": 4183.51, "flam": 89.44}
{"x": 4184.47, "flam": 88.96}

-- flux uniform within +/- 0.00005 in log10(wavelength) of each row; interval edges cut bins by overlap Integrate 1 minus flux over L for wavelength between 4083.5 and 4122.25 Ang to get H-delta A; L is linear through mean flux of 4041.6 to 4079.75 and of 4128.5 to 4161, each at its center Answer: 8.2 Ang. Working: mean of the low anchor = 87.6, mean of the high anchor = 91.6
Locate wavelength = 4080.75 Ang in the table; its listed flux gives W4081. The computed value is 85.08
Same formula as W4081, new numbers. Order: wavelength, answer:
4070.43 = 92.01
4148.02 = 93.82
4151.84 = 93.96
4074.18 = 84.61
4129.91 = 83.8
